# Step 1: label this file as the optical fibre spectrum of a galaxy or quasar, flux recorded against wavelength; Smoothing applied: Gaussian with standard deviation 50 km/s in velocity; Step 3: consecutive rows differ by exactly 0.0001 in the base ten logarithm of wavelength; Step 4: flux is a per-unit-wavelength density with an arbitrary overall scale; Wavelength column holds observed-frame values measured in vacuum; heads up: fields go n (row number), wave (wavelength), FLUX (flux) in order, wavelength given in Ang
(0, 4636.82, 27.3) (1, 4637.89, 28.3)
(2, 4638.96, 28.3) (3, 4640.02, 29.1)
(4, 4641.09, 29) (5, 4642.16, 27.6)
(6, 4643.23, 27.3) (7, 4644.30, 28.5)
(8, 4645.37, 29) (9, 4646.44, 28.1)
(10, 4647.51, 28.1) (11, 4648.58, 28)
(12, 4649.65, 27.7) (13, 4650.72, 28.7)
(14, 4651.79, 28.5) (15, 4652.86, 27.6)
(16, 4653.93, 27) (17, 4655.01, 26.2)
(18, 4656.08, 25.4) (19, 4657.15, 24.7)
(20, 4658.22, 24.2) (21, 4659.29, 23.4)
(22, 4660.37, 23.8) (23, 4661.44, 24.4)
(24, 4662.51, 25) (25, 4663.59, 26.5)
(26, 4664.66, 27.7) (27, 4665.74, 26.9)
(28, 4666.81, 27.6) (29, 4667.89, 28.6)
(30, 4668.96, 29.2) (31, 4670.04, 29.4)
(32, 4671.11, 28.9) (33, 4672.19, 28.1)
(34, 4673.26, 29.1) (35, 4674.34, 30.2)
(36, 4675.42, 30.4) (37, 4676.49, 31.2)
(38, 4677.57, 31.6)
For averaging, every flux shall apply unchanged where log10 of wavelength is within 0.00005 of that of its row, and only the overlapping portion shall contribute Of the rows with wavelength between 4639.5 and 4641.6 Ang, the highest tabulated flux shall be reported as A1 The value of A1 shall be 29.1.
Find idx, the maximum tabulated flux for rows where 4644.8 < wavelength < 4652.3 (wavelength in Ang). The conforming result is 29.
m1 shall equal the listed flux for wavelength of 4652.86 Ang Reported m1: 27.6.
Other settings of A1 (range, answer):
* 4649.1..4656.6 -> 28.7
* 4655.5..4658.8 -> 25.4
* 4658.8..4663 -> 25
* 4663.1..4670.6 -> 29.4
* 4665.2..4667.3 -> 27.6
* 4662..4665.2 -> 27.7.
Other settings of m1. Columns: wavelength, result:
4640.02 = 29.1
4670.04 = 29.4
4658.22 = 24.2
